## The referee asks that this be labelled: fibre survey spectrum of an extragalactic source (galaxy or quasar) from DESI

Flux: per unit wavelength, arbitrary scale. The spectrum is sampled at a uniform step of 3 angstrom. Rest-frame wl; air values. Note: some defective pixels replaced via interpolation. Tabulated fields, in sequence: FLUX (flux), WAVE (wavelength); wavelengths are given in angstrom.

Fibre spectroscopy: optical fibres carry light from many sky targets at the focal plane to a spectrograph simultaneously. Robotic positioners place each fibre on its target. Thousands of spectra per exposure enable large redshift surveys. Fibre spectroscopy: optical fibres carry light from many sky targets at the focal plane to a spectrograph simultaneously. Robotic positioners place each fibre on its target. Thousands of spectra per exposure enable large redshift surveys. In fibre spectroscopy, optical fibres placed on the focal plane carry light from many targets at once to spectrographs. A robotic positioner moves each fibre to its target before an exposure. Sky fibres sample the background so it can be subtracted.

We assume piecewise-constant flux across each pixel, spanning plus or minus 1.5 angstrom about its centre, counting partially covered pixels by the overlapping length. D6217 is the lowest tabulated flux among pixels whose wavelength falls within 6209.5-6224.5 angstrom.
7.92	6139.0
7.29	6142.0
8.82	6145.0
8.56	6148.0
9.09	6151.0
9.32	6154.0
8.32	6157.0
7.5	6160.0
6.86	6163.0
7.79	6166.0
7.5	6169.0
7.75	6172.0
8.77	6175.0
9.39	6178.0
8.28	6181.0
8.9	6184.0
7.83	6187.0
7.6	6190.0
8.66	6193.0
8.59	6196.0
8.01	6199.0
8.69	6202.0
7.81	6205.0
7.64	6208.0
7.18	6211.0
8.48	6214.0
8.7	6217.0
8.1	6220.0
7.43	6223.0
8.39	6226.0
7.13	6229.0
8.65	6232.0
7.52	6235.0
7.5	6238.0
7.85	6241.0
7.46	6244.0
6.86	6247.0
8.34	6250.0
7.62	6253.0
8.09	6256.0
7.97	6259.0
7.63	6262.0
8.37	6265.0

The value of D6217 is 7.18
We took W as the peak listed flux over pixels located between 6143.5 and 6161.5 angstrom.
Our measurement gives 9.32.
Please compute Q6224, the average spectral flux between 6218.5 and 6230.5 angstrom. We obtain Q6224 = 7.76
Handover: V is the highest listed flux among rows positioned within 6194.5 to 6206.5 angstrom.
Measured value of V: 8.69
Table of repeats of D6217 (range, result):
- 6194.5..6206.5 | 7.81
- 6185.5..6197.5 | 7.6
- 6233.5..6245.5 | 7.46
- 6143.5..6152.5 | 8.56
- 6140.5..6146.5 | 7.29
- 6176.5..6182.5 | 8.28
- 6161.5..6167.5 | 6.86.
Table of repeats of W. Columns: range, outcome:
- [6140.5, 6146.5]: 8.82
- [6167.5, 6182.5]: 9.39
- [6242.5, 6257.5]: 8.34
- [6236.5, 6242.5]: 7.85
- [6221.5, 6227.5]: 8.39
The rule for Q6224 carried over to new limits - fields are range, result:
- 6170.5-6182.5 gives 8.55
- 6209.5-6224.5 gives 7.98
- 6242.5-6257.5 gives 7.67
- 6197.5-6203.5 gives 8.35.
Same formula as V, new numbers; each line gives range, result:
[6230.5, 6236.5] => 8.65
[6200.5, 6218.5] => 8.7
